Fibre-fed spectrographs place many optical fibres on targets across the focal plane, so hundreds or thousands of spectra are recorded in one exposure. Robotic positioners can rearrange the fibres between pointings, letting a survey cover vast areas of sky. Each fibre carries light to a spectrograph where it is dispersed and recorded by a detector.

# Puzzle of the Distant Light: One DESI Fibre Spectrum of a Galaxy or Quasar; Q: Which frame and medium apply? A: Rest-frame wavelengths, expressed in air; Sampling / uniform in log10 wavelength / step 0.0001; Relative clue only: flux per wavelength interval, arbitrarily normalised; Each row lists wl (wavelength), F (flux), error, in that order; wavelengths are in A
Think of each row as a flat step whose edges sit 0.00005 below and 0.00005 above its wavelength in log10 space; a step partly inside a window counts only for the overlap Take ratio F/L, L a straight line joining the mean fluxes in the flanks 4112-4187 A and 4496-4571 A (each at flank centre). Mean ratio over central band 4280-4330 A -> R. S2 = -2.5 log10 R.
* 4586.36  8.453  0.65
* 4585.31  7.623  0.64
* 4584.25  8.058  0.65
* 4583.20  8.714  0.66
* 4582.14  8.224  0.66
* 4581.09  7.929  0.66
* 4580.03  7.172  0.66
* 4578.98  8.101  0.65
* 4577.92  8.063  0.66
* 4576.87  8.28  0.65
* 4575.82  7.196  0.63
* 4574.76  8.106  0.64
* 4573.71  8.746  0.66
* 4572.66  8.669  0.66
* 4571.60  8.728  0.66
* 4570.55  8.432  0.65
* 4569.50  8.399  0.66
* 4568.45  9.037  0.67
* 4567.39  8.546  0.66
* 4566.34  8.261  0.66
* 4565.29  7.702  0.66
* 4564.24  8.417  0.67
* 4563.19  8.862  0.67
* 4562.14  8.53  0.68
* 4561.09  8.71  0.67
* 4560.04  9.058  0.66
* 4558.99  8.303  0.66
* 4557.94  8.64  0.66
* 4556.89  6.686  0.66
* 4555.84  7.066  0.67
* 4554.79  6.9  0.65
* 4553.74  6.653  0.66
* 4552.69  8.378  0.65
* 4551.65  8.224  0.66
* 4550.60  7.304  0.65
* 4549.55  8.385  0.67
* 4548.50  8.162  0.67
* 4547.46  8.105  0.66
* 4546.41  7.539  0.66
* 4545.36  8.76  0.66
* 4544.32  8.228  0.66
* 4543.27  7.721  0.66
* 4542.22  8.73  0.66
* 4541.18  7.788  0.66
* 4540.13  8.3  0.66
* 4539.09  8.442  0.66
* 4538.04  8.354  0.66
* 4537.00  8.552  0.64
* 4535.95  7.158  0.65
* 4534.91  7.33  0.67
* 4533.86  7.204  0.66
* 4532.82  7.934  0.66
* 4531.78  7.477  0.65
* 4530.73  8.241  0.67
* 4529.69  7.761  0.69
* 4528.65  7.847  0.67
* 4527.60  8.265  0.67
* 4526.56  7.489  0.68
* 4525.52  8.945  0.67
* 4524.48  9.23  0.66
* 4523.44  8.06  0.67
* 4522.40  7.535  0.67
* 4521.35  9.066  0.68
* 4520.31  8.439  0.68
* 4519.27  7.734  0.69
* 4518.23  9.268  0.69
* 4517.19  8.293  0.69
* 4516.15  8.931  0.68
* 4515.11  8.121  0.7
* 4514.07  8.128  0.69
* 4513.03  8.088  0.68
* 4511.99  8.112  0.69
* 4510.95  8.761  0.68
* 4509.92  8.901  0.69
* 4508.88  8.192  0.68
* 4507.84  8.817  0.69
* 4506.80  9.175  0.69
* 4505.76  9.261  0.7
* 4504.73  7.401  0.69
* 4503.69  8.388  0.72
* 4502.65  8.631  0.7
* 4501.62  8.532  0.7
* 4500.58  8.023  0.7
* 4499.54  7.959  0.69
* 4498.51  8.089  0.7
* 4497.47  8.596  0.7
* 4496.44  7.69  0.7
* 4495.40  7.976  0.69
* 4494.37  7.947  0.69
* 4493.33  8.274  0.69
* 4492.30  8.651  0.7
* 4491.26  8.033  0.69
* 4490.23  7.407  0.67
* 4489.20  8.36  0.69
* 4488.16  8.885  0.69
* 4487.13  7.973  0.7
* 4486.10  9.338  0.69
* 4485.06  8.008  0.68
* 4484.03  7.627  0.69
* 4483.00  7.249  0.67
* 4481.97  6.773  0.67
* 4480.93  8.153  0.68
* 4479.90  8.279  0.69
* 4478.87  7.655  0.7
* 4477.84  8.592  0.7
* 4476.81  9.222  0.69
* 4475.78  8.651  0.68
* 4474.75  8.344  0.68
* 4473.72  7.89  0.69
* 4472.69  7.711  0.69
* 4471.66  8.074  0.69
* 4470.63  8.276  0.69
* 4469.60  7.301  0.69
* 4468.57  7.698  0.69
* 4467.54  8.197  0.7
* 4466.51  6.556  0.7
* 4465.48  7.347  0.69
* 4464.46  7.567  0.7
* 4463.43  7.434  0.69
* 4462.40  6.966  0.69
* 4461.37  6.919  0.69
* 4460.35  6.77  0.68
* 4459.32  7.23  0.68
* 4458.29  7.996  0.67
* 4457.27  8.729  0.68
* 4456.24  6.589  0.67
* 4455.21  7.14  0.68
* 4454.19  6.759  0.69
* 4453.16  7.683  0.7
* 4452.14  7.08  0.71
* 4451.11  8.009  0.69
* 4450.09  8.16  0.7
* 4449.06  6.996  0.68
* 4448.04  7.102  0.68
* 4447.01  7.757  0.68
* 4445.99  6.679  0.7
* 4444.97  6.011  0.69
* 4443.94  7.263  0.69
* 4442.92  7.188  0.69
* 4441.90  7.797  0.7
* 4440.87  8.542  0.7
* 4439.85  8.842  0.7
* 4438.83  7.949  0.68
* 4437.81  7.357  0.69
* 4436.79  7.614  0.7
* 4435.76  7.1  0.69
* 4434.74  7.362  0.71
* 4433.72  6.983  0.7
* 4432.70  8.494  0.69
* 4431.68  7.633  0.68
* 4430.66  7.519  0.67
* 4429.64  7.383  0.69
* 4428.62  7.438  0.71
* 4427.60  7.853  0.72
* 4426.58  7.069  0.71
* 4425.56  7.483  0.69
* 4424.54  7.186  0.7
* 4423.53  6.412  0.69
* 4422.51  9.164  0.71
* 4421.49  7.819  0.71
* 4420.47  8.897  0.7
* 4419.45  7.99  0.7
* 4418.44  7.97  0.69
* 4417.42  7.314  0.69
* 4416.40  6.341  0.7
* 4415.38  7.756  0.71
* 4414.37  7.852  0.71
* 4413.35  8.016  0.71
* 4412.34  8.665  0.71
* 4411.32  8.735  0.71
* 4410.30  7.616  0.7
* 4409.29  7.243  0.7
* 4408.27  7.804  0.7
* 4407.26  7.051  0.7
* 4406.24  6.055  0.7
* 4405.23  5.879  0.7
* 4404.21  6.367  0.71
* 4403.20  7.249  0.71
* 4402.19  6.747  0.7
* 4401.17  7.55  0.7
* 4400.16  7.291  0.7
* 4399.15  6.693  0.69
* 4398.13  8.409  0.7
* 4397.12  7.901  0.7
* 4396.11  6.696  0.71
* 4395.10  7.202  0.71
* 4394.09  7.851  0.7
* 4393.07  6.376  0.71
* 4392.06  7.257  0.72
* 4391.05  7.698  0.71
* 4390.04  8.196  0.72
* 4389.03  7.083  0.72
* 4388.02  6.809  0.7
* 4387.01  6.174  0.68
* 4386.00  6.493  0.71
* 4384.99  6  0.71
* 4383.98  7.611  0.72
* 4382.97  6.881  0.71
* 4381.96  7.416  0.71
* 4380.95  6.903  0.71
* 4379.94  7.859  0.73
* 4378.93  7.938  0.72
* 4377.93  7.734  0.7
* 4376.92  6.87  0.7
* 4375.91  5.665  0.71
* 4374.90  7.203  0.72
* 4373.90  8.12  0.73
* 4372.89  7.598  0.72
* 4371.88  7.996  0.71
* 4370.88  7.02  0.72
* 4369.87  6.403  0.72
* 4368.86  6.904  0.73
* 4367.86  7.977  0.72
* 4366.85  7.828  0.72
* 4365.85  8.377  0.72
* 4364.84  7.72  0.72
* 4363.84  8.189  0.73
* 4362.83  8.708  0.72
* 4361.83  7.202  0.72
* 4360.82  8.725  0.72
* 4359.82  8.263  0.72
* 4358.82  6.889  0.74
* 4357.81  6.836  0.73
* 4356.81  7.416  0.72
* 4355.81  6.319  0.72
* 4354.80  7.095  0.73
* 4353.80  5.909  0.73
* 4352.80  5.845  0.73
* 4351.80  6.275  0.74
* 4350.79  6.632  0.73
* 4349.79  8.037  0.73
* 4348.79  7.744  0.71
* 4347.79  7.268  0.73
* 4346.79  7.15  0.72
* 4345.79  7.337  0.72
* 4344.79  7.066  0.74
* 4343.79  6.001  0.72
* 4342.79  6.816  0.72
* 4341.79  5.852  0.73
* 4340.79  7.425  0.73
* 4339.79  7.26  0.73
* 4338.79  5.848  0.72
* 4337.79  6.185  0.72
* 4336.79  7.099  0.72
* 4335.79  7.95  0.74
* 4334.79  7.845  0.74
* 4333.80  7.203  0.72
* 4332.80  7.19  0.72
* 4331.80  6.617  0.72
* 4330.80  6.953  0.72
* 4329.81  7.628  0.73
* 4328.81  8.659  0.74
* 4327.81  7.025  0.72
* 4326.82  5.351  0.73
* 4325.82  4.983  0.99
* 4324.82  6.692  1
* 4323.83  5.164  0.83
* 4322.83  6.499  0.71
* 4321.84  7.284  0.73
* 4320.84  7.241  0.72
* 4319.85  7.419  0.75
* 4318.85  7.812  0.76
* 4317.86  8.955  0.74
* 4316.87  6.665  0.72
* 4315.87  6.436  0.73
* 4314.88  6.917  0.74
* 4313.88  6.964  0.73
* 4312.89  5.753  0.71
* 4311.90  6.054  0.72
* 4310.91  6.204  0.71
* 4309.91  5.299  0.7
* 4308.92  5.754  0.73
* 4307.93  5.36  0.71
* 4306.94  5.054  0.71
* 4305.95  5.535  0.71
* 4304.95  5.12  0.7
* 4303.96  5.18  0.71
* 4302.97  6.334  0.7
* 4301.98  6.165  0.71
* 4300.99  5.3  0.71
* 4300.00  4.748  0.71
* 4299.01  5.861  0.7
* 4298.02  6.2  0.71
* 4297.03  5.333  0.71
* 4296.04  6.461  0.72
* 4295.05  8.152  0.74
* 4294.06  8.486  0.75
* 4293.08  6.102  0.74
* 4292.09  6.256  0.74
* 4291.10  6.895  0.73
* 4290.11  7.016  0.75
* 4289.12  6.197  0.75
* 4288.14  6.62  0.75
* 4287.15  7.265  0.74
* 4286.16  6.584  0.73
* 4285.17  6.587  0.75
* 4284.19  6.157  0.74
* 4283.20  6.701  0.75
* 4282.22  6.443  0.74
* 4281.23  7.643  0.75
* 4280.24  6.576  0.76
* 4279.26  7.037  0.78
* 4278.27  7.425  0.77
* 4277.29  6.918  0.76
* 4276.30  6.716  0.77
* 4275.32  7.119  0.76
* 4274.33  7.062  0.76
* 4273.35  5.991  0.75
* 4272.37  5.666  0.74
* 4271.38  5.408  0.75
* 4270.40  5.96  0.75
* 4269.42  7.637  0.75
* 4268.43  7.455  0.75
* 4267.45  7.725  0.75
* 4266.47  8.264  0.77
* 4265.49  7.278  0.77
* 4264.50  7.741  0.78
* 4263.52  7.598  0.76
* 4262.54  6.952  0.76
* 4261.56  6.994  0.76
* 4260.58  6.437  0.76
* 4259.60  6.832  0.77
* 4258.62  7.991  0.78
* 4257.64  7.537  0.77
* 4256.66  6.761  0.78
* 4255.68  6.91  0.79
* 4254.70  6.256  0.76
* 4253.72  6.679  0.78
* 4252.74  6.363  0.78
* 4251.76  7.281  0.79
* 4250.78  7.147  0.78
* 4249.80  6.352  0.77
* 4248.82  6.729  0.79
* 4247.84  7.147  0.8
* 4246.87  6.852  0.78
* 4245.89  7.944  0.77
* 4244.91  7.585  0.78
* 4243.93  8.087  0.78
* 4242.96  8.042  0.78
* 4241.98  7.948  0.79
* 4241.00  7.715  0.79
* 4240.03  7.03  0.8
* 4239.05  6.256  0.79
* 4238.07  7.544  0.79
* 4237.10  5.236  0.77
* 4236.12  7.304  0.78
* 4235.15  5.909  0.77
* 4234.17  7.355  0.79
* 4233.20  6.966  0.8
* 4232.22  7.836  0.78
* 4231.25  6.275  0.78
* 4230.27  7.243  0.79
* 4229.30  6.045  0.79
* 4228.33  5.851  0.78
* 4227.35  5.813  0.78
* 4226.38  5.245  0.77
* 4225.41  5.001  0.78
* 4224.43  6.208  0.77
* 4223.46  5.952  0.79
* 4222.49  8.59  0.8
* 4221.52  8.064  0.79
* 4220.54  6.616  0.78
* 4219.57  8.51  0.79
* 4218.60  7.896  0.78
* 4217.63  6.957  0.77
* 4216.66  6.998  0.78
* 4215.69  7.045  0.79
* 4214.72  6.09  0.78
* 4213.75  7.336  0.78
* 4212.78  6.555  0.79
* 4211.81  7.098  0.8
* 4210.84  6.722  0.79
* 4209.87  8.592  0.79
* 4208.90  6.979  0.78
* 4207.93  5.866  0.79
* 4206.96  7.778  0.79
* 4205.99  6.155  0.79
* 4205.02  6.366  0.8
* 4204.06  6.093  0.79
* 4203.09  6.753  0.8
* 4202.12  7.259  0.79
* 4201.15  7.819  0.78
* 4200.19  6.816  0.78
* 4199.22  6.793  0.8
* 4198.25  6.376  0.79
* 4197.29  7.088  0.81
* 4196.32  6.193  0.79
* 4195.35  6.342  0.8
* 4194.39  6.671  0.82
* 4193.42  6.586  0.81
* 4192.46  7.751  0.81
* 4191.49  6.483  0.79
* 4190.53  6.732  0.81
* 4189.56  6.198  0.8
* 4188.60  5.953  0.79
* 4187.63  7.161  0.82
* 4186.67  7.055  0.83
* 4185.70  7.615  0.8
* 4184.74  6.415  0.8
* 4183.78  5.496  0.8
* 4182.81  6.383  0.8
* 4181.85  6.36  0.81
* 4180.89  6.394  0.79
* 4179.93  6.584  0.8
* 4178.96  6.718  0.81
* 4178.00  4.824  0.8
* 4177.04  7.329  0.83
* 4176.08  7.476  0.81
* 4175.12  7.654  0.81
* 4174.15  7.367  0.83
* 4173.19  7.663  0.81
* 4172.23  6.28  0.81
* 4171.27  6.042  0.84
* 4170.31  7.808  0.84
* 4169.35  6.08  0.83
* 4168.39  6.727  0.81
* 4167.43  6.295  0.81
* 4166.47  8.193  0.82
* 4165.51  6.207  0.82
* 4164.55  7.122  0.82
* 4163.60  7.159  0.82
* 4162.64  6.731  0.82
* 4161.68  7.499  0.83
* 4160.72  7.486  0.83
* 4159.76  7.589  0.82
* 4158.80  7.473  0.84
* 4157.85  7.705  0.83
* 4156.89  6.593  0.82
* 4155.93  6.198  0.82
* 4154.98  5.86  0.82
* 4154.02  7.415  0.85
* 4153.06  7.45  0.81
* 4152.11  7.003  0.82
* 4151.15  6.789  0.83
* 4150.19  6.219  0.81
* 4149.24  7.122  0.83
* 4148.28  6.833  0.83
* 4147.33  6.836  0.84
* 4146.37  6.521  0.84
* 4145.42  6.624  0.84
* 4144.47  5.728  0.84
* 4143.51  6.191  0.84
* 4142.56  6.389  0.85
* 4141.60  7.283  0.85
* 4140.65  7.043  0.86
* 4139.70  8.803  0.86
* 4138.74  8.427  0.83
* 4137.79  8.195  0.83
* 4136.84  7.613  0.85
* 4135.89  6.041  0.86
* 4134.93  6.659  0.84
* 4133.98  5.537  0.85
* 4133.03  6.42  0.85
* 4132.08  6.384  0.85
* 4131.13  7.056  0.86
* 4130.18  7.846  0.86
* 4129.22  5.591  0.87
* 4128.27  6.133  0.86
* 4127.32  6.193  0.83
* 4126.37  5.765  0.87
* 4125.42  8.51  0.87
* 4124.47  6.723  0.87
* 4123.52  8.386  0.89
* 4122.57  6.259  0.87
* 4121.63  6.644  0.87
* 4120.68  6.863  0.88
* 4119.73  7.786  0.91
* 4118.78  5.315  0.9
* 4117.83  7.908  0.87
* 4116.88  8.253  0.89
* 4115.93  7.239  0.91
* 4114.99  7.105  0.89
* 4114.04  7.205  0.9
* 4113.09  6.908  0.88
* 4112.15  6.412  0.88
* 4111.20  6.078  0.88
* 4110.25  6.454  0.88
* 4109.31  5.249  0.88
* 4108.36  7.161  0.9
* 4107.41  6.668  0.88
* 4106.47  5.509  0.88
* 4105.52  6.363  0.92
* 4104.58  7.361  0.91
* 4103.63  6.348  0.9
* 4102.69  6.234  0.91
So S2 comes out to 0.15 mag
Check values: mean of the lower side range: 6.89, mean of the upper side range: 8.2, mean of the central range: 6.44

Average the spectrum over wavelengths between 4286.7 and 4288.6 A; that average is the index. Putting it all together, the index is 6.93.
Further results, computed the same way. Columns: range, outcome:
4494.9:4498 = 8.08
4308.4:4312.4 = 5.83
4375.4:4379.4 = 7.05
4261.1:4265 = 7.32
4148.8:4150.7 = 6.67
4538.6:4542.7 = 8.32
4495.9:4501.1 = 8.07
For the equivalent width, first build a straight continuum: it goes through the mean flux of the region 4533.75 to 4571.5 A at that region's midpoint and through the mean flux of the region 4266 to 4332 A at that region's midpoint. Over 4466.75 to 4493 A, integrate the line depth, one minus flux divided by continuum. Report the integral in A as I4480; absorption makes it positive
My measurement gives -1.46 A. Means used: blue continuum 6.55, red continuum 8.1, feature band 8.08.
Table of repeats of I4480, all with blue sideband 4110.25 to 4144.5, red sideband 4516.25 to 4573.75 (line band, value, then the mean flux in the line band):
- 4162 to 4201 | 1.9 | 6.74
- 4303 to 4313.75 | 2.7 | 5.62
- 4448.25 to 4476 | 1.3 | 7.54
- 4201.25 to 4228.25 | 1.3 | 6.83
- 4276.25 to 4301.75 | 2.8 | 6.6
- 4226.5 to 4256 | 1.4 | 6.9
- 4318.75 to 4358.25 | 3.6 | 6.86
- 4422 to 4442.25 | 0.4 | 7.66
